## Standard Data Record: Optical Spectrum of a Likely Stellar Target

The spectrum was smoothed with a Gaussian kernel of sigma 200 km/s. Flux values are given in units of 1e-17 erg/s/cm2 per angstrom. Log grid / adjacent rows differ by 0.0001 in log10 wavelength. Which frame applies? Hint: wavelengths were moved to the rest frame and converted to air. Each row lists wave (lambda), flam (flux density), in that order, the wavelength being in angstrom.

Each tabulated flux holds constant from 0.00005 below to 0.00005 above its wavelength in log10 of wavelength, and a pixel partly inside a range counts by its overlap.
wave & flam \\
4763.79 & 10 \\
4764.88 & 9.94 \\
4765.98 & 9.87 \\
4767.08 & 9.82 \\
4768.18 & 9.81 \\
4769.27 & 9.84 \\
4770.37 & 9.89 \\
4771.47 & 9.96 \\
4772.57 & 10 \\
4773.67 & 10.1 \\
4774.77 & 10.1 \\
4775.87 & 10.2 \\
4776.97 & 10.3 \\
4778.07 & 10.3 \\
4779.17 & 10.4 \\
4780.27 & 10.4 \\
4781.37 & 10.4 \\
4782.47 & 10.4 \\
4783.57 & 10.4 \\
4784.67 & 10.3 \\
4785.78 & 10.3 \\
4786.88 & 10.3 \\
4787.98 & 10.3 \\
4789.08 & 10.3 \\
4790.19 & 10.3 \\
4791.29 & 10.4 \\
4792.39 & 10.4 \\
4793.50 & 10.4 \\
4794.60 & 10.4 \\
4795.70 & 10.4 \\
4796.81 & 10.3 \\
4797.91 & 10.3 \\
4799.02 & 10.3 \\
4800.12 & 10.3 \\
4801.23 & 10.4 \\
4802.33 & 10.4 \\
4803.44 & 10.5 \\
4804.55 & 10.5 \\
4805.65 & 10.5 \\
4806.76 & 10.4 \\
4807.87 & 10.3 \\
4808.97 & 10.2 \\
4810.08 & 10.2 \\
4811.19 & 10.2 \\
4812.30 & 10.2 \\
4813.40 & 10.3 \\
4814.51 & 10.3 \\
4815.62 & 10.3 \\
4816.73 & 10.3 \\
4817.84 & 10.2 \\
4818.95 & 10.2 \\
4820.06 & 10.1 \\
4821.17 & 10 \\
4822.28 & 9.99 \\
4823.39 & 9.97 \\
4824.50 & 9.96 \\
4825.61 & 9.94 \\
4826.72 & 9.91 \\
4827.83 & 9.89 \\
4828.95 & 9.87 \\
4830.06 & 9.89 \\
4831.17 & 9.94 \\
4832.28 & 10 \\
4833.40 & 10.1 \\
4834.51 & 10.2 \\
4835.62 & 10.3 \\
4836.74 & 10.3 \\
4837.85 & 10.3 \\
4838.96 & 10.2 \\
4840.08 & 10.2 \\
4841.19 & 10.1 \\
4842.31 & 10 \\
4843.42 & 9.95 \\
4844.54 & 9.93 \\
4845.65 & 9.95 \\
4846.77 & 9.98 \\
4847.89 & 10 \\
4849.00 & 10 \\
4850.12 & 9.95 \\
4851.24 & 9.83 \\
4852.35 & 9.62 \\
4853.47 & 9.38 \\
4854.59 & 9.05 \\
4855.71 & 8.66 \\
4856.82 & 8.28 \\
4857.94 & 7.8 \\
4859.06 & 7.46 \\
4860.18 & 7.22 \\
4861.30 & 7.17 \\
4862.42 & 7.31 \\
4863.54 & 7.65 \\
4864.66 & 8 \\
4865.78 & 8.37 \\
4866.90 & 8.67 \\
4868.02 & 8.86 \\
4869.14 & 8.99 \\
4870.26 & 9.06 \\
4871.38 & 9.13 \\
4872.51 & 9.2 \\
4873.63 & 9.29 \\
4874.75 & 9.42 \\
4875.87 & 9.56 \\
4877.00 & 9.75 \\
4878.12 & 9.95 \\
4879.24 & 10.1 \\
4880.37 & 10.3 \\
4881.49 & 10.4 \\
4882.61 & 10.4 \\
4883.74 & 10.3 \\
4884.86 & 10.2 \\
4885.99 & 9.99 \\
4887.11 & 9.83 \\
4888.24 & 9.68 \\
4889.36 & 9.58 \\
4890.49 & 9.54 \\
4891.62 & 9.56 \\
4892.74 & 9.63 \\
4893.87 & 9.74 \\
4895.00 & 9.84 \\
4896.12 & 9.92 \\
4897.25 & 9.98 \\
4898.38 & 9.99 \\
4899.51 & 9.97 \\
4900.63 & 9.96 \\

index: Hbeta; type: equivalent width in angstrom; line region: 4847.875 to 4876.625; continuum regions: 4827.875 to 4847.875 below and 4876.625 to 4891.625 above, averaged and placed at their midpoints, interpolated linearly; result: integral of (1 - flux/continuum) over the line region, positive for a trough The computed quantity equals 3.7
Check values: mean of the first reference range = 10.1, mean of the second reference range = 9.99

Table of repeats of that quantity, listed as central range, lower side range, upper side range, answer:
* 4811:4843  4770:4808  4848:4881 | -1.7 angstrom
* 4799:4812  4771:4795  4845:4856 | -0.3 angstrom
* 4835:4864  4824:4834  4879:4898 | 2.0 angstrom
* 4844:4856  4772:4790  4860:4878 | -0.9 angstrom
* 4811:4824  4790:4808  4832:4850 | 0.1 angstrom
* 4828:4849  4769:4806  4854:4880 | -1.9 angstrom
